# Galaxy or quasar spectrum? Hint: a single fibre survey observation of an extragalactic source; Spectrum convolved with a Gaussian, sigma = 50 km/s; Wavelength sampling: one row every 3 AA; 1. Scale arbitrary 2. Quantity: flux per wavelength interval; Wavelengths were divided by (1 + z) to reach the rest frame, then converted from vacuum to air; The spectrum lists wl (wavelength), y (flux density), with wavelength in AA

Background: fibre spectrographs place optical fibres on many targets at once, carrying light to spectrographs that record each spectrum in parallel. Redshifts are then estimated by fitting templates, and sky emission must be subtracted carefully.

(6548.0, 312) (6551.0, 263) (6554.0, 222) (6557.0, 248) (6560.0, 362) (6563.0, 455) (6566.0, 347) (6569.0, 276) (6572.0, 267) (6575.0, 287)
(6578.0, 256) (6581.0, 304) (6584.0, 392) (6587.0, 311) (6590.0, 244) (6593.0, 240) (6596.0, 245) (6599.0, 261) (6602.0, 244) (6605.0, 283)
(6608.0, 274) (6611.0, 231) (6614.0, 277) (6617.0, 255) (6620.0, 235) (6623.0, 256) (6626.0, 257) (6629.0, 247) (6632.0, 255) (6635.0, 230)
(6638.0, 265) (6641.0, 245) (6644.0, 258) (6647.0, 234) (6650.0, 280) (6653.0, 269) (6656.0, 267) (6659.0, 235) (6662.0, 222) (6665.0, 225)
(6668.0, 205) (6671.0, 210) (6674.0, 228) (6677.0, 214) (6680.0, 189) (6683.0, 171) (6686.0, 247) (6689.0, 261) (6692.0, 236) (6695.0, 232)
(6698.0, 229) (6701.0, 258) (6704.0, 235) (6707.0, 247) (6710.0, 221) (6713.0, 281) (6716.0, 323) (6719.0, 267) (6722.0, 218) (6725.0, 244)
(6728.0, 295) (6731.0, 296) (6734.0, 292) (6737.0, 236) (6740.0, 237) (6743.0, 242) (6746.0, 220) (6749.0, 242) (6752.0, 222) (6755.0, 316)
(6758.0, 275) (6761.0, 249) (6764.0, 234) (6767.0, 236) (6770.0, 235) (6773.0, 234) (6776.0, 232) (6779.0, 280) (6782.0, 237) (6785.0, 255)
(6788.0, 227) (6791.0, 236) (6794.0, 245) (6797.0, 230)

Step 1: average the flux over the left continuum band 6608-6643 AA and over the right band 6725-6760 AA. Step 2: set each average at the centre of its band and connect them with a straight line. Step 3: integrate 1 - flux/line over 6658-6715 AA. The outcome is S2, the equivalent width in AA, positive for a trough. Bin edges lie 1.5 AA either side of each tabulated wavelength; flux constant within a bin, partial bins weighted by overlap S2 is 5.9 AA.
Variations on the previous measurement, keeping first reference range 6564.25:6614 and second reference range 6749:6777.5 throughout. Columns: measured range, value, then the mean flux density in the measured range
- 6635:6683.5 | 6.1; 234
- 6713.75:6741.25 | -1.5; 268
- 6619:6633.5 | 1.2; 251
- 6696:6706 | 0.7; 241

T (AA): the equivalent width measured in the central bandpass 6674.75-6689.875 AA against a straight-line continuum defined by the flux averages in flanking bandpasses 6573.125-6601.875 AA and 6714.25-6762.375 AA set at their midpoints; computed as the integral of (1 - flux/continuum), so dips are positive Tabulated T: 3.0 AA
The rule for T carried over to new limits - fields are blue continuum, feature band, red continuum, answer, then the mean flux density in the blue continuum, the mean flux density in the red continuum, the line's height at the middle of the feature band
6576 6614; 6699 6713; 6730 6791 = 0.7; 274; 249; 257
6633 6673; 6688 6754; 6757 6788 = -2.2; 242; 245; 244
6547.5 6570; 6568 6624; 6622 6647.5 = 2.2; 311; 250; 281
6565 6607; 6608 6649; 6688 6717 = 3.0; 282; 251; 271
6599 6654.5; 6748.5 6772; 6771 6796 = -0.6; 255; 243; 245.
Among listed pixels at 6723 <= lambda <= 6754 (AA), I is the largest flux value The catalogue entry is 296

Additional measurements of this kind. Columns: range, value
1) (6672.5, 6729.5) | 323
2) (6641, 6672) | 280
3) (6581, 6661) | 392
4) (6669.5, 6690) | 261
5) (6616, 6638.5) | 265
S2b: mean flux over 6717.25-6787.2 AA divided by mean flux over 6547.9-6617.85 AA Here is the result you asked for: 0.9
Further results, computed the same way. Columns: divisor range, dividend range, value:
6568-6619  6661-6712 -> 0.83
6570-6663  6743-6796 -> 0.93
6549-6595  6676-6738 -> 0.83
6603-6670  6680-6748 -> 0.99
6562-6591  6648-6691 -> 0.74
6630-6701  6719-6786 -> 1.07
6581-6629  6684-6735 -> 0.96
